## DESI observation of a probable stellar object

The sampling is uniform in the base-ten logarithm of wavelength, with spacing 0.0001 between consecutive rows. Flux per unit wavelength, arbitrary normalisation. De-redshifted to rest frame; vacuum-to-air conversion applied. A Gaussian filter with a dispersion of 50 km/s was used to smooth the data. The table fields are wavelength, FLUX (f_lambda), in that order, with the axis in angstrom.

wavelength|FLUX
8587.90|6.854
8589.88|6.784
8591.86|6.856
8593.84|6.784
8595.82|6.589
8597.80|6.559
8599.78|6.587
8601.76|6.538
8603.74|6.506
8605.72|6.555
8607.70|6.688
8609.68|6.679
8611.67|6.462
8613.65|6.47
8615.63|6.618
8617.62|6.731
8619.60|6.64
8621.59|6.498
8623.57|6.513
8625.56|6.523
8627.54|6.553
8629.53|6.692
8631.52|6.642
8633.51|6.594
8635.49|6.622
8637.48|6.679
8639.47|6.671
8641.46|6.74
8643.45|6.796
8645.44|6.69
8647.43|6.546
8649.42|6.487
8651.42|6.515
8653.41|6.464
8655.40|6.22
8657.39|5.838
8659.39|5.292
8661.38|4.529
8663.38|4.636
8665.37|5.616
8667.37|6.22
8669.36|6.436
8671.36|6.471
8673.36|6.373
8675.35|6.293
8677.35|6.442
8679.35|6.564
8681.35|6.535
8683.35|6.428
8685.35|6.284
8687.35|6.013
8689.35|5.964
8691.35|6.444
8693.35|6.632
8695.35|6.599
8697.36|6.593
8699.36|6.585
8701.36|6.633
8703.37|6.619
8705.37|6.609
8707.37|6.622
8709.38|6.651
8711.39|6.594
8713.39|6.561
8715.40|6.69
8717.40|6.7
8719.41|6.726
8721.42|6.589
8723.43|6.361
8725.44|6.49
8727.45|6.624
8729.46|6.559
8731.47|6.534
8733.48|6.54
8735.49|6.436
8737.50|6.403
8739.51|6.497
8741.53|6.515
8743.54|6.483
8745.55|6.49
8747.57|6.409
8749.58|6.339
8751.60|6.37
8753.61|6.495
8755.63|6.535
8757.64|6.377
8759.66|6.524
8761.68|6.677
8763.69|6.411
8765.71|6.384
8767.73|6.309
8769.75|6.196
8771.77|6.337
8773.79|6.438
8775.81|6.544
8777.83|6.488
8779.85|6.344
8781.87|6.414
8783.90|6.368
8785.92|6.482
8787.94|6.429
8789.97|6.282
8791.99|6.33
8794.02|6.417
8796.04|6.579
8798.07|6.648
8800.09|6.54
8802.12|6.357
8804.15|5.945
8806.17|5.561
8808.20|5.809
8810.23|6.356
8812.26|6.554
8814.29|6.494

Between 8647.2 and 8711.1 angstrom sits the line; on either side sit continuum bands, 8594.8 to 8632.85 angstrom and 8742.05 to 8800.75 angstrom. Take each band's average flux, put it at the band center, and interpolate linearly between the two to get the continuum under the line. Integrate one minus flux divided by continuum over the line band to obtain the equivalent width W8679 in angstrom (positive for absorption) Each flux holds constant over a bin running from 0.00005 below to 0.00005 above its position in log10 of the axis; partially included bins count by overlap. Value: 2.6 angstrom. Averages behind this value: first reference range 6.58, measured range 6.25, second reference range 6.44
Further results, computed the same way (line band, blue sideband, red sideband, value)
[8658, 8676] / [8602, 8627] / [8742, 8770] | 2.12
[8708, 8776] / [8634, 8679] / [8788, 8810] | -2.75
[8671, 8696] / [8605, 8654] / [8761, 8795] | 0.56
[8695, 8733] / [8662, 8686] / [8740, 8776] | -1.84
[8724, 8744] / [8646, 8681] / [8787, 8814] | -1.03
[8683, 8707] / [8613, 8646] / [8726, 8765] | 0.34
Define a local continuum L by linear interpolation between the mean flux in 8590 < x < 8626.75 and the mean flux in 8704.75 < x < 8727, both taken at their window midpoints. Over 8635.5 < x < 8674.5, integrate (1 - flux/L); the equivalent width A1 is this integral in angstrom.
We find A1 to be 2.5 angstrom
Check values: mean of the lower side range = 6.6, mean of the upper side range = 6.6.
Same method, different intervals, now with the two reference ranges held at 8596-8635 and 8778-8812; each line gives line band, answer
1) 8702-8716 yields -0.38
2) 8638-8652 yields -0.22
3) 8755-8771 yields -0.15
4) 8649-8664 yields 1.78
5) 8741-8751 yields -0.08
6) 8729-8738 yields -0.13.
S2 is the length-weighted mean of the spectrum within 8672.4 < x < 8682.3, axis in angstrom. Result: 6.44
